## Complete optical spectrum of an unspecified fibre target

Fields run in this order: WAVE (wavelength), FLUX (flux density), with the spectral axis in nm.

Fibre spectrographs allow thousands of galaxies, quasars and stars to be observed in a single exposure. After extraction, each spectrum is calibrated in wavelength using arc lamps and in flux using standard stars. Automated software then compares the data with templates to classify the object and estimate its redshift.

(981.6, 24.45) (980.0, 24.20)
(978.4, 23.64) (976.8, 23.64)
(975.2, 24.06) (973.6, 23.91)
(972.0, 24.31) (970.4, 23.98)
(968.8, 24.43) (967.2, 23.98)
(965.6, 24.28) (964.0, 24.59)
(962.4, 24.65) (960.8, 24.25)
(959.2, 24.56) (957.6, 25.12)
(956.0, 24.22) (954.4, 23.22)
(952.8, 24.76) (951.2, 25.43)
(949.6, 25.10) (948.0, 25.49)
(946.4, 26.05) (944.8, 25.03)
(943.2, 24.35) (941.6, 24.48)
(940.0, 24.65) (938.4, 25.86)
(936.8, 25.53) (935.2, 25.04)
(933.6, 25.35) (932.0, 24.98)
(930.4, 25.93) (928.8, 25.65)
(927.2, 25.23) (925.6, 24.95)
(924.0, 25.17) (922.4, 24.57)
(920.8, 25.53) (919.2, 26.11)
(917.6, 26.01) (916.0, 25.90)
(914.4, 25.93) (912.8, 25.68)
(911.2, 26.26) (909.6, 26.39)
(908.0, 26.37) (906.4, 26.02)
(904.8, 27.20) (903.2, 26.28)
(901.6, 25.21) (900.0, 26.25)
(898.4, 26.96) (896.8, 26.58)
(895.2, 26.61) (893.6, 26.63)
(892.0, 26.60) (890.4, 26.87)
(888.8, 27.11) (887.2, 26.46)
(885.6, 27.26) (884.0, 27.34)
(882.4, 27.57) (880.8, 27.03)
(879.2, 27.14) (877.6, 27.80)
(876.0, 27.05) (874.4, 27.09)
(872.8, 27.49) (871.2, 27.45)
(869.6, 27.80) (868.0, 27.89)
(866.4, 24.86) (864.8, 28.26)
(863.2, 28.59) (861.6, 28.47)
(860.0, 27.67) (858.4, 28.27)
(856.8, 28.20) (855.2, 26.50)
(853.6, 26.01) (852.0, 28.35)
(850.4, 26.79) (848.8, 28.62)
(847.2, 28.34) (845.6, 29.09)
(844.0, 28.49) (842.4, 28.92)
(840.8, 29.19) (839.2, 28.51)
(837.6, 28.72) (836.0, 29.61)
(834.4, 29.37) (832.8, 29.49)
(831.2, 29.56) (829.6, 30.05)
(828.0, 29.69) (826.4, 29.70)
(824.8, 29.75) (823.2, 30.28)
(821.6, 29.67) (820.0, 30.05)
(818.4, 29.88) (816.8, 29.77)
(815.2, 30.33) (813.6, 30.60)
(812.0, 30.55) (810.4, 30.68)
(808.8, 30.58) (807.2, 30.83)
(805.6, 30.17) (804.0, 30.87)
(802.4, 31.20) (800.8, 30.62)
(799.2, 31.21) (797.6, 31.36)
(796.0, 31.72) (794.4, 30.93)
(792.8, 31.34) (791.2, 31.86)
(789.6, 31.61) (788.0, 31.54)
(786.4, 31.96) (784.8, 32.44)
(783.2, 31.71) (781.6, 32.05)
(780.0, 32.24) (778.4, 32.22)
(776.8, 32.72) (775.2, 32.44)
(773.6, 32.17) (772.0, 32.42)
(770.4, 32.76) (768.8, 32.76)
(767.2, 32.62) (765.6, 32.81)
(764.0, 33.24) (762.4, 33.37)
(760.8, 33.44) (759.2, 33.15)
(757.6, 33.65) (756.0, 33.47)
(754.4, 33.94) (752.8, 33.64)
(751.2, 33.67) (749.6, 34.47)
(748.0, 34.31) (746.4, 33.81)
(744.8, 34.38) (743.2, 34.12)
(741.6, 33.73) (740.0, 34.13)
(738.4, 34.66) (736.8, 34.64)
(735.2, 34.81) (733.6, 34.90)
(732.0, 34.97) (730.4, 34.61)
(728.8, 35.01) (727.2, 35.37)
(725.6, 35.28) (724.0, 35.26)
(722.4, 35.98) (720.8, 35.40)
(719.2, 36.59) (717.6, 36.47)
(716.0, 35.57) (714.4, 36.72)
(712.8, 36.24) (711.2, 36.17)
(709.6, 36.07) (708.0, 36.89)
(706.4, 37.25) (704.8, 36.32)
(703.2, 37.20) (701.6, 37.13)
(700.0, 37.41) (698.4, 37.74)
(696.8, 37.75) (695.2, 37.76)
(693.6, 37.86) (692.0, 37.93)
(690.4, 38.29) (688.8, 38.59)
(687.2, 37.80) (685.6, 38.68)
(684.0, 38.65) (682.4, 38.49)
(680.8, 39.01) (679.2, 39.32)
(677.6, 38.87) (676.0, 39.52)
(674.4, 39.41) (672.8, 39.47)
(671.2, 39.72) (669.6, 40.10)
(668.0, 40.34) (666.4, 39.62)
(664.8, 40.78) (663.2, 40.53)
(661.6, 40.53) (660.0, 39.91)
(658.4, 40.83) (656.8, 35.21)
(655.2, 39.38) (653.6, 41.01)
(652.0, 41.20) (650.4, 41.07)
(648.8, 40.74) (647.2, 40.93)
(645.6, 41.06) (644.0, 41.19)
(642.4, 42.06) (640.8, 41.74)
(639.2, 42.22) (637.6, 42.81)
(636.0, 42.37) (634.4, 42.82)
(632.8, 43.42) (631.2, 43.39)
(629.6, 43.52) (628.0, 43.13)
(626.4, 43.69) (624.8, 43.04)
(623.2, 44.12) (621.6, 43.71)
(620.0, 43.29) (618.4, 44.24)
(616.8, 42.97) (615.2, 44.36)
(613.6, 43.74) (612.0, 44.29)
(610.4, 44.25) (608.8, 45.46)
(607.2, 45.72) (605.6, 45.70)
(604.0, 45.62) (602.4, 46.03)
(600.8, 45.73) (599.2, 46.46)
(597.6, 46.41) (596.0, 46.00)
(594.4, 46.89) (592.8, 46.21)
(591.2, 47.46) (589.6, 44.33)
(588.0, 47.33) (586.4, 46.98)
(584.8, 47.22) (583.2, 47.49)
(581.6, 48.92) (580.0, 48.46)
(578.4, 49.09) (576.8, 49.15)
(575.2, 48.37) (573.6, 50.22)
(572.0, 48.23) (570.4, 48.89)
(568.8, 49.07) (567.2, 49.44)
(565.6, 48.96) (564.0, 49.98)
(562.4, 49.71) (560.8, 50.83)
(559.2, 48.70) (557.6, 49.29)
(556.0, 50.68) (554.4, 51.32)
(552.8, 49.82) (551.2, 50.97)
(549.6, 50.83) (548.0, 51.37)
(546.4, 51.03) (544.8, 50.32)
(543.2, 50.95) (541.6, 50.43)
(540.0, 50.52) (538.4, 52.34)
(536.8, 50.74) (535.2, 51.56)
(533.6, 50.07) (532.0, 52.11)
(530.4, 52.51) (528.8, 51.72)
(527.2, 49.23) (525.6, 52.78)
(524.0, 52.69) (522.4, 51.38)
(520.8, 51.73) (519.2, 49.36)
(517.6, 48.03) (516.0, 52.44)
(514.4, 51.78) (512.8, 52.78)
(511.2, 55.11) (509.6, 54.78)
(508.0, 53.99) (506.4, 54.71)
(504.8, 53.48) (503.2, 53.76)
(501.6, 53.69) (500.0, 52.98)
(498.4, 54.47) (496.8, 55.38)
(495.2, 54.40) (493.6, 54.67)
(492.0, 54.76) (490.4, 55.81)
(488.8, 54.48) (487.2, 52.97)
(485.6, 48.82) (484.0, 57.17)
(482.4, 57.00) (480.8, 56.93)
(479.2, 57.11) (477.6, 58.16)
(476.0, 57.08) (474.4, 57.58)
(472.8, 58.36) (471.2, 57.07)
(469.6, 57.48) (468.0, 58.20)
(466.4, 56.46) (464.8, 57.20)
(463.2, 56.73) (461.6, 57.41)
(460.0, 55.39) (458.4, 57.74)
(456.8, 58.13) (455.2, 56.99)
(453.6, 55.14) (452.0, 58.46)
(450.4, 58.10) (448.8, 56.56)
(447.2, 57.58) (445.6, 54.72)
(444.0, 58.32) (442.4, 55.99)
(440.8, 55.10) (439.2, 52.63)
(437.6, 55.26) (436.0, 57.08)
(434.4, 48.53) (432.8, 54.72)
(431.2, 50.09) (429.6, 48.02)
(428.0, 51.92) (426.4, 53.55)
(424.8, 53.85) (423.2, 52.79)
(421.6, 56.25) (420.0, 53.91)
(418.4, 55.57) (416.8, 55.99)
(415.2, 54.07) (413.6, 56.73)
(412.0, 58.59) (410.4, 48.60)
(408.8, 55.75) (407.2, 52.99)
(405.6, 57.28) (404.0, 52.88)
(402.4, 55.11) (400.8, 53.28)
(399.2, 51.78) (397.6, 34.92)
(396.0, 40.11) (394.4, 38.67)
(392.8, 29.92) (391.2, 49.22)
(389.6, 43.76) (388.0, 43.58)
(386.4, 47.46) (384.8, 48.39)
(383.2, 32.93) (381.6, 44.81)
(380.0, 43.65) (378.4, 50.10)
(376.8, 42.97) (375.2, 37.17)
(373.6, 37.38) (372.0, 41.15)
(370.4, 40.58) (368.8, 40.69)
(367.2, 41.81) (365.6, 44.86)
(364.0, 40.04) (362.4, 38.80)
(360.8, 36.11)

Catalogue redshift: 0.00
